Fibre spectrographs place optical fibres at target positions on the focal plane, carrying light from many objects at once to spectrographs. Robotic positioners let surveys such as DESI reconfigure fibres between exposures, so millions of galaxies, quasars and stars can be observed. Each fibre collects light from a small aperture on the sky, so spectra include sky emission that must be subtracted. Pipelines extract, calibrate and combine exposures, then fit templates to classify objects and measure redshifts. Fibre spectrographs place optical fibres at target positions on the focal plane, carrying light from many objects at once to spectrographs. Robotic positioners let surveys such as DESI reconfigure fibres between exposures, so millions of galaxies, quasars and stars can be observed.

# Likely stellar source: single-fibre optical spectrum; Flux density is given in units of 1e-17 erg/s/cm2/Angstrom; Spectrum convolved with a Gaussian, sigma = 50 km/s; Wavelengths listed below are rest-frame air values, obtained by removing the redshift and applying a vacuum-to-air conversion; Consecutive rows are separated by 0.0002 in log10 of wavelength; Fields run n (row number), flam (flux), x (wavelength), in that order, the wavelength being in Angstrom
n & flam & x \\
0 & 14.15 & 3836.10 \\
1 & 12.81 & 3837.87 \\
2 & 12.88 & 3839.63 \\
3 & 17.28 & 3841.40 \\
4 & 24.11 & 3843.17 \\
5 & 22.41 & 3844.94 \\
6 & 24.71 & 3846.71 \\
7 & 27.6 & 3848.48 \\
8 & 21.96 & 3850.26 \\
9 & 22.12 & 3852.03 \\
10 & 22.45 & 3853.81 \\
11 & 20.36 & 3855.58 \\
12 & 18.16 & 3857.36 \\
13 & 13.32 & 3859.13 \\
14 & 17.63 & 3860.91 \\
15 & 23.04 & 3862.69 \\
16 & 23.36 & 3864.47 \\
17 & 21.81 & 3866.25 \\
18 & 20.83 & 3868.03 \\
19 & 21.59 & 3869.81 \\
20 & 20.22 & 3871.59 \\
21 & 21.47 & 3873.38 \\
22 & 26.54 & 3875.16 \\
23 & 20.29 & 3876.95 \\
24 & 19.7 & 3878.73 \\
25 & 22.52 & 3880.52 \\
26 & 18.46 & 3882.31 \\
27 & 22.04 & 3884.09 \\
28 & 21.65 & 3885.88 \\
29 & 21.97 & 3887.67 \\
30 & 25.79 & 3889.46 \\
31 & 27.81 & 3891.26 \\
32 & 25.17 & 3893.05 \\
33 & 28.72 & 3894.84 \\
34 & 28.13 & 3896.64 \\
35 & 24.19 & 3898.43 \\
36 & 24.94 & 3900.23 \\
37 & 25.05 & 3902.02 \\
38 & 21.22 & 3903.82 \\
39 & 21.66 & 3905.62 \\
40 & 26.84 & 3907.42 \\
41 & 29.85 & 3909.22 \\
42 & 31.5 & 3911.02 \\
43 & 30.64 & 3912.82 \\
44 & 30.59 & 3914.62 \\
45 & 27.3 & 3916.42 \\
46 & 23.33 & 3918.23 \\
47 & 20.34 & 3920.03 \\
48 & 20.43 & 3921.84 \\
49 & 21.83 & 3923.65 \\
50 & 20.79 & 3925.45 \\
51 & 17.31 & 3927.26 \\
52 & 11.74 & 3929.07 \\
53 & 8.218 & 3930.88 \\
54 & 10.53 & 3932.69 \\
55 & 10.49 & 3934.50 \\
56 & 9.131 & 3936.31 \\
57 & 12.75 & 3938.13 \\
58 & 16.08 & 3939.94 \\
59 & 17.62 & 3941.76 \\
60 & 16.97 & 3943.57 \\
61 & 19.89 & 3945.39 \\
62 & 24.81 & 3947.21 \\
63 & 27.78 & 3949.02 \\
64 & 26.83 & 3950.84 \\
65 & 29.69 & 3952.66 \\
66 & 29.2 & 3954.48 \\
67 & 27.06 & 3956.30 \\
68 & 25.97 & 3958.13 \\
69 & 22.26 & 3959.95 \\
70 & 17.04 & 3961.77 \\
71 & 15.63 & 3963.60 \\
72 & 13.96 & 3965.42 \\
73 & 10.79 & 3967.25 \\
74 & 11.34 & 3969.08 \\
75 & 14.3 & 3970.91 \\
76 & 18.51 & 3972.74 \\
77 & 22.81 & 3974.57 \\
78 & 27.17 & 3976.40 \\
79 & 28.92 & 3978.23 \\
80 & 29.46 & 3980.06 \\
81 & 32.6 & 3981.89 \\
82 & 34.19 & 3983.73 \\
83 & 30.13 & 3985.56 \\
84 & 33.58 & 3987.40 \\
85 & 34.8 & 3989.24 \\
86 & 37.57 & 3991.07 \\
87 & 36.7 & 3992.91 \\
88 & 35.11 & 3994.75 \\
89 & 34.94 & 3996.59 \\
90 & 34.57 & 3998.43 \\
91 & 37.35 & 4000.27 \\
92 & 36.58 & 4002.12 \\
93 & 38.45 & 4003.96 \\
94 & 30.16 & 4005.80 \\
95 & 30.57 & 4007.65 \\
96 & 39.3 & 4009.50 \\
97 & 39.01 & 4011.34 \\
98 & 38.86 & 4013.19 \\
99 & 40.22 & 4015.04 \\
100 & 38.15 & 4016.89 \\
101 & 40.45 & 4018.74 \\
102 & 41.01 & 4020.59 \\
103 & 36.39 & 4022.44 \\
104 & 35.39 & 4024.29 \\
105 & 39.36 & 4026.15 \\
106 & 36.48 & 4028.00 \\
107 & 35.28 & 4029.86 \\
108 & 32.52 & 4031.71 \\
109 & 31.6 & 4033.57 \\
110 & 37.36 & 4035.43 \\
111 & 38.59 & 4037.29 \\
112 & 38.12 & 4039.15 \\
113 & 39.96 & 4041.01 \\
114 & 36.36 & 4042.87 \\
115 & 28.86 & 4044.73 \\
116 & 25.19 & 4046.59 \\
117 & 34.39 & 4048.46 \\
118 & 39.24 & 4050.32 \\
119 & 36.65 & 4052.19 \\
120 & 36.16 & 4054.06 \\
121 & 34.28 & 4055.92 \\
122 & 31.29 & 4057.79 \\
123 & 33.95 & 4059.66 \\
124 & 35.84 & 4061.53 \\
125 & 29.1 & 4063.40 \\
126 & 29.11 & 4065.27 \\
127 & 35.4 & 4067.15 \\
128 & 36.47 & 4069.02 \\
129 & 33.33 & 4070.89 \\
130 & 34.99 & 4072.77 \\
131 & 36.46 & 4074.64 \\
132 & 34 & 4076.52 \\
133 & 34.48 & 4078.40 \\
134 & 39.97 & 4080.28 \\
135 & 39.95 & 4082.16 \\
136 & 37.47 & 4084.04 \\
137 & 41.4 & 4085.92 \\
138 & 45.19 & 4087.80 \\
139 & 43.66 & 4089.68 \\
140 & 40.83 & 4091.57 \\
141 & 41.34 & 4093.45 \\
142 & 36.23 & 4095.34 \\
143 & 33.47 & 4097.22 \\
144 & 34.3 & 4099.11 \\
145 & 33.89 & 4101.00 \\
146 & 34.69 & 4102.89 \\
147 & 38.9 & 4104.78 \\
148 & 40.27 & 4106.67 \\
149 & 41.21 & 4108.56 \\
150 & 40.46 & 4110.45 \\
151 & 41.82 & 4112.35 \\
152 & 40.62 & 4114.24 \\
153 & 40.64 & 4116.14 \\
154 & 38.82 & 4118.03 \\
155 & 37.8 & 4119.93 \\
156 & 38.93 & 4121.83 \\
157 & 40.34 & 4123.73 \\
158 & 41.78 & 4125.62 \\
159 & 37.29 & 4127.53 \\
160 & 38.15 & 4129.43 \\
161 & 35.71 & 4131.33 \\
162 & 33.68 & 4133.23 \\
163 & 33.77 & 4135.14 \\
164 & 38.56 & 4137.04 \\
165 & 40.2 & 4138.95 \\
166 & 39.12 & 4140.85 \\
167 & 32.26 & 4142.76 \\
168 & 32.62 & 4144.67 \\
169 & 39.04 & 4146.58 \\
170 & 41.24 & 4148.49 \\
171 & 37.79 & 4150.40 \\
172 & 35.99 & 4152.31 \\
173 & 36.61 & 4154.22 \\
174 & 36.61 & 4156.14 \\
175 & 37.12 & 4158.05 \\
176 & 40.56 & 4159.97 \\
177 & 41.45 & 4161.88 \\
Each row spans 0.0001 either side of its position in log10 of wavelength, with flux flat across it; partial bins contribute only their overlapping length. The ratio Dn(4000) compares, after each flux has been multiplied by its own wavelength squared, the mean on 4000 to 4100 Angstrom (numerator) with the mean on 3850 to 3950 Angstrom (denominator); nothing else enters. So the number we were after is 1.8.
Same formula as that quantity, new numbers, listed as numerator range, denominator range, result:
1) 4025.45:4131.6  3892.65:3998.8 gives 1.66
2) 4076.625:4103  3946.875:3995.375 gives 1.57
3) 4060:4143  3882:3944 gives 1.92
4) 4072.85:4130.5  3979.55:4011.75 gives 1.18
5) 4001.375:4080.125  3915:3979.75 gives 1.90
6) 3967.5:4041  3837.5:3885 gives 1.73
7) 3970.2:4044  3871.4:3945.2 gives 1.69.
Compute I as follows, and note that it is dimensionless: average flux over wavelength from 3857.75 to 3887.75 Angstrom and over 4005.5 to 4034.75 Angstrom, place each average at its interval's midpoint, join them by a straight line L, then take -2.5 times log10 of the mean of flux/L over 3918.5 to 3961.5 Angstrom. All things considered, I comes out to 0.40 mag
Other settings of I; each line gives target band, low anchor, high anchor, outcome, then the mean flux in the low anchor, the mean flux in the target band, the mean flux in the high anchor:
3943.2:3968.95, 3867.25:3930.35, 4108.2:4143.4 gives 0.24 mag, 23.4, 21.8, 38.5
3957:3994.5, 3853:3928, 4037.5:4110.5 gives 0.17 mag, 23.1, 25.1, 36.3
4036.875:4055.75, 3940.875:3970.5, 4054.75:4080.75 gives -0.12 mag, 20.9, 35.2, 34.1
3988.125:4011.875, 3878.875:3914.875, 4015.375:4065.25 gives -0.10 mag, 25.2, 35.7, 35.4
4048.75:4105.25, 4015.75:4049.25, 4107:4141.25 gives 0.03 mag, 35.9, 36.4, 38.8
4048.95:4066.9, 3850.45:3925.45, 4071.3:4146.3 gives 0.02 mag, 23.3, 34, 38.1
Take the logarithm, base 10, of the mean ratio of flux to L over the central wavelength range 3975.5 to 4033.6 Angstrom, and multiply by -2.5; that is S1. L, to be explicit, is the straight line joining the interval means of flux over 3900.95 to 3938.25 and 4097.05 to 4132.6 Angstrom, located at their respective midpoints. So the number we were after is -0.23 mag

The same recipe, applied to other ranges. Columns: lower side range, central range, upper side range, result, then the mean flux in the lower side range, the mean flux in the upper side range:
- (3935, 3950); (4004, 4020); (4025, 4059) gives -0.24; 18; 35.1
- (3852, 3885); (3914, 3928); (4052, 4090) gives 0.09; 20.8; 36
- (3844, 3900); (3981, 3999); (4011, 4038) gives -0.01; 22.5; 37.3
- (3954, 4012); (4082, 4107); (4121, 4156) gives -0.11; 28.4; 37.4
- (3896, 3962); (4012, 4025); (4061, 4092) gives -0.24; 21.9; 36.9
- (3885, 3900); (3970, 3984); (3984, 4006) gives 0.29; 25.4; 35.1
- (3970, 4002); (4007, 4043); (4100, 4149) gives -0.14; 30.9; 38.1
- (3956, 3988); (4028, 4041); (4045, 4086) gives -0.17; 22.9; 34.7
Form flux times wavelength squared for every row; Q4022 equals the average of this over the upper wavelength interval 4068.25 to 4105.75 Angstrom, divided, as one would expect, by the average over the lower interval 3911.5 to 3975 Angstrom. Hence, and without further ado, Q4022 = 2.1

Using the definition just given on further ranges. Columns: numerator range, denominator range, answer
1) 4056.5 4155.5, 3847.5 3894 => 1.92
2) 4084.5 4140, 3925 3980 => 2.20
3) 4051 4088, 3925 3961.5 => 1.97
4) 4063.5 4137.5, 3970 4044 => 1.15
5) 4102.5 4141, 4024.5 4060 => 1.15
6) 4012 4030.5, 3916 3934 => 2.26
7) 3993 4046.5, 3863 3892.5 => 1.75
